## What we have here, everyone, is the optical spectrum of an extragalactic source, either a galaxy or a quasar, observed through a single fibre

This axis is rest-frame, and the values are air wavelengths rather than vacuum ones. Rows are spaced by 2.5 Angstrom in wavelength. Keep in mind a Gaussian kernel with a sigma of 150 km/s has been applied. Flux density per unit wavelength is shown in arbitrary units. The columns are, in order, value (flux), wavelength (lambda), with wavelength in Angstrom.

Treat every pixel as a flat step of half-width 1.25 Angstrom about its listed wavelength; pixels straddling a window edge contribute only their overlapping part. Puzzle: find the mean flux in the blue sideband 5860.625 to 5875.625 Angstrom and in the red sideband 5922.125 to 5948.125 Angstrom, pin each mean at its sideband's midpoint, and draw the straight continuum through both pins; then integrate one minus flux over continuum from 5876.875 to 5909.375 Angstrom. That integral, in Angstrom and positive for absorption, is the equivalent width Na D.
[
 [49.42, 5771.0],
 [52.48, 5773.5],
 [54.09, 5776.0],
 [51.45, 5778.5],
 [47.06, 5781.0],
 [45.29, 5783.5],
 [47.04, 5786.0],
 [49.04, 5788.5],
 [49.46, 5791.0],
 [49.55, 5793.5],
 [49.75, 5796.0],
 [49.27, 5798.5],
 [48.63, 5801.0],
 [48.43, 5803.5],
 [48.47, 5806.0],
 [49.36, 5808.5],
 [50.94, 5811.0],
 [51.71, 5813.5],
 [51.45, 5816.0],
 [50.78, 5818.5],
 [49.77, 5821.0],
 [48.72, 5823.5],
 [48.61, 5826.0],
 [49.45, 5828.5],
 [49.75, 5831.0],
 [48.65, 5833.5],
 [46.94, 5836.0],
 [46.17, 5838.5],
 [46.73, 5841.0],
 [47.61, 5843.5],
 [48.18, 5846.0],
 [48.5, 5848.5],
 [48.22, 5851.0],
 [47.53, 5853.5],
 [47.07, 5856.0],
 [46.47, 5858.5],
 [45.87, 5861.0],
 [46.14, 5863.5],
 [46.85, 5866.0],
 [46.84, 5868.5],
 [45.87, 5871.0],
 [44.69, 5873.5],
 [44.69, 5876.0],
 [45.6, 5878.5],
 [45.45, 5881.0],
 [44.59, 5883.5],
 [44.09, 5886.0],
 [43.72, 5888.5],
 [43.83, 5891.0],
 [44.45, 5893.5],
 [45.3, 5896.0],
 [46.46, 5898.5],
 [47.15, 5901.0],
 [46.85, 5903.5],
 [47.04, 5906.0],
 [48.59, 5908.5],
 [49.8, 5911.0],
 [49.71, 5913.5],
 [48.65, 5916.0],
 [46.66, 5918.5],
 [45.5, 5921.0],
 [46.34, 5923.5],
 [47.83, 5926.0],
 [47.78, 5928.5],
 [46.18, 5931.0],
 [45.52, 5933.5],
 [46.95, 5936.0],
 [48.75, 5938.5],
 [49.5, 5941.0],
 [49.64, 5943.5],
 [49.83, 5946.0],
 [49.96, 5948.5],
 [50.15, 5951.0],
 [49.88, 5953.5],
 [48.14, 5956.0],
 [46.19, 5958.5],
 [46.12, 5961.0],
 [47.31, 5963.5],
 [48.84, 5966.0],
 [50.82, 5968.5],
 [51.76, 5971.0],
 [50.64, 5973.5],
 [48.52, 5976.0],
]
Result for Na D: 0.8 Angstrom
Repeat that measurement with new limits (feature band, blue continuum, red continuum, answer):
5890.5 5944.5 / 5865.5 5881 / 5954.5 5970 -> -0.5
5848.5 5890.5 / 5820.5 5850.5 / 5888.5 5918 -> 1.5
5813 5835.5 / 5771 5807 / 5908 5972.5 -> -0.3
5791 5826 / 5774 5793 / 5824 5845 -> -0.8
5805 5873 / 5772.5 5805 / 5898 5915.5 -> 0.8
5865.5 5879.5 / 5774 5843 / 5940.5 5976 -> 1.0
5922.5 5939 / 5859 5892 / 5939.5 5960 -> 0.4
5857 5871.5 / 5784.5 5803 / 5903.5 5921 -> 0.6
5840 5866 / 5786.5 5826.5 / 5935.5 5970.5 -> 1.1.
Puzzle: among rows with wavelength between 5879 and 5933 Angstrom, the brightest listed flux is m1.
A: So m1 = 49.8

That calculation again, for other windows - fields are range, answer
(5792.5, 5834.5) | 51.71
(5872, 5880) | 45.6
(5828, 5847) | 49.75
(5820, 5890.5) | 49.77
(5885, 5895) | 44.45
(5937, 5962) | 50.15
